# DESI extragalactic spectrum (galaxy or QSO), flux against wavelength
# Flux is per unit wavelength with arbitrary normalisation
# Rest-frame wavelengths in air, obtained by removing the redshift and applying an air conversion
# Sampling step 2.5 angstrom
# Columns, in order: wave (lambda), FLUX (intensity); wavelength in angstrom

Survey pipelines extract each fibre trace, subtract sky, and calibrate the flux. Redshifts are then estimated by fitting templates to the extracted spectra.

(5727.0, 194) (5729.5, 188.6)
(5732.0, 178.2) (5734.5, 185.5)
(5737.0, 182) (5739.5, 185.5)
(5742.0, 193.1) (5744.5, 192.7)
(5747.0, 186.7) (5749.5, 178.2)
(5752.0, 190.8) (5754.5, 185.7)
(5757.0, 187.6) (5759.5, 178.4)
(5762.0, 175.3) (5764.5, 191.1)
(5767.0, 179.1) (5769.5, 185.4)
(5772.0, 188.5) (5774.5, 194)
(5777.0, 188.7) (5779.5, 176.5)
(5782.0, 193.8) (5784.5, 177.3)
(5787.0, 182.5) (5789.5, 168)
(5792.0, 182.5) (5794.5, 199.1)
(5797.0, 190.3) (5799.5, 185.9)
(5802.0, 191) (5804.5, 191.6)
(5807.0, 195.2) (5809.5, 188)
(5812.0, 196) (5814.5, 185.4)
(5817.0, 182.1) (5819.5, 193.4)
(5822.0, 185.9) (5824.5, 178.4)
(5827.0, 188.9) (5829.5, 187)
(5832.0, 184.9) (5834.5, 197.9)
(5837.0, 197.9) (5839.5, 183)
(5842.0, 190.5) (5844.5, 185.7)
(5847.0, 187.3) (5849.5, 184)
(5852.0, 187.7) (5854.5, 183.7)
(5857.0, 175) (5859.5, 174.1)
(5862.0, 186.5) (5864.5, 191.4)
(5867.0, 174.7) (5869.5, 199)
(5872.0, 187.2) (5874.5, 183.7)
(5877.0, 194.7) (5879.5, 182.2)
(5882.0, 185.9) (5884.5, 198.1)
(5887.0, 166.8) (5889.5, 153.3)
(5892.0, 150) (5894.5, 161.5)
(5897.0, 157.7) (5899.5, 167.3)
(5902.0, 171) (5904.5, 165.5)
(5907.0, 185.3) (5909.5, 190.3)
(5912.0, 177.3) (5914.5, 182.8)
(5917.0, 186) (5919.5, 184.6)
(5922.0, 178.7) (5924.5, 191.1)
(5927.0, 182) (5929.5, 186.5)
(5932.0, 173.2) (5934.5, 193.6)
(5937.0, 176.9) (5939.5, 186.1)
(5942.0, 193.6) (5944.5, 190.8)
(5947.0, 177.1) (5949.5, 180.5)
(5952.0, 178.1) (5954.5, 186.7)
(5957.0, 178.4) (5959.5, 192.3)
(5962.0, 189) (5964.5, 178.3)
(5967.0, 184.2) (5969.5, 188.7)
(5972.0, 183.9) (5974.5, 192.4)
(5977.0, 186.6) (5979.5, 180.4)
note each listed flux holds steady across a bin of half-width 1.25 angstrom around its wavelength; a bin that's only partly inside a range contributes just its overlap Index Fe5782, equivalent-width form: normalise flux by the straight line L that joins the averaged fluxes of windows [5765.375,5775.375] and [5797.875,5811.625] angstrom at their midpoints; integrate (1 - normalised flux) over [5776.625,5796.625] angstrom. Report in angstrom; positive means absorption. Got 0.5 angstrom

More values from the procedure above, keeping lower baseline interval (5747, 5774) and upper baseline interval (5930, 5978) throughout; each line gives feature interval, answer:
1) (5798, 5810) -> -0.4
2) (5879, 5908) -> 2.3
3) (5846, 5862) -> 0.2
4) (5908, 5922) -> 0.1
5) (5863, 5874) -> -0.2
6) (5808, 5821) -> -0.3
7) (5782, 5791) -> 0.3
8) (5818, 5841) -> -0.5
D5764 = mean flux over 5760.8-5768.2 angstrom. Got 182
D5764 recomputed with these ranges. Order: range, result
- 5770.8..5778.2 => 190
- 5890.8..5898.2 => 156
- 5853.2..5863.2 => 180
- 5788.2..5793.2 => 175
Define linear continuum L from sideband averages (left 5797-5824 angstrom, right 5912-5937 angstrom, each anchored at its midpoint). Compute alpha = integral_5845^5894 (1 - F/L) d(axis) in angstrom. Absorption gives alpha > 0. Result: 1.4 angstrom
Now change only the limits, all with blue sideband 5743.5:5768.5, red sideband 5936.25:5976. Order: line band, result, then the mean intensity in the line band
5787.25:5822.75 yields -0.7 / 188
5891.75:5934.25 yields 1.8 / 177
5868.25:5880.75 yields -0.3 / 189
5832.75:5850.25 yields -0.5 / 189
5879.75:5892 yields 0.7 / 174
